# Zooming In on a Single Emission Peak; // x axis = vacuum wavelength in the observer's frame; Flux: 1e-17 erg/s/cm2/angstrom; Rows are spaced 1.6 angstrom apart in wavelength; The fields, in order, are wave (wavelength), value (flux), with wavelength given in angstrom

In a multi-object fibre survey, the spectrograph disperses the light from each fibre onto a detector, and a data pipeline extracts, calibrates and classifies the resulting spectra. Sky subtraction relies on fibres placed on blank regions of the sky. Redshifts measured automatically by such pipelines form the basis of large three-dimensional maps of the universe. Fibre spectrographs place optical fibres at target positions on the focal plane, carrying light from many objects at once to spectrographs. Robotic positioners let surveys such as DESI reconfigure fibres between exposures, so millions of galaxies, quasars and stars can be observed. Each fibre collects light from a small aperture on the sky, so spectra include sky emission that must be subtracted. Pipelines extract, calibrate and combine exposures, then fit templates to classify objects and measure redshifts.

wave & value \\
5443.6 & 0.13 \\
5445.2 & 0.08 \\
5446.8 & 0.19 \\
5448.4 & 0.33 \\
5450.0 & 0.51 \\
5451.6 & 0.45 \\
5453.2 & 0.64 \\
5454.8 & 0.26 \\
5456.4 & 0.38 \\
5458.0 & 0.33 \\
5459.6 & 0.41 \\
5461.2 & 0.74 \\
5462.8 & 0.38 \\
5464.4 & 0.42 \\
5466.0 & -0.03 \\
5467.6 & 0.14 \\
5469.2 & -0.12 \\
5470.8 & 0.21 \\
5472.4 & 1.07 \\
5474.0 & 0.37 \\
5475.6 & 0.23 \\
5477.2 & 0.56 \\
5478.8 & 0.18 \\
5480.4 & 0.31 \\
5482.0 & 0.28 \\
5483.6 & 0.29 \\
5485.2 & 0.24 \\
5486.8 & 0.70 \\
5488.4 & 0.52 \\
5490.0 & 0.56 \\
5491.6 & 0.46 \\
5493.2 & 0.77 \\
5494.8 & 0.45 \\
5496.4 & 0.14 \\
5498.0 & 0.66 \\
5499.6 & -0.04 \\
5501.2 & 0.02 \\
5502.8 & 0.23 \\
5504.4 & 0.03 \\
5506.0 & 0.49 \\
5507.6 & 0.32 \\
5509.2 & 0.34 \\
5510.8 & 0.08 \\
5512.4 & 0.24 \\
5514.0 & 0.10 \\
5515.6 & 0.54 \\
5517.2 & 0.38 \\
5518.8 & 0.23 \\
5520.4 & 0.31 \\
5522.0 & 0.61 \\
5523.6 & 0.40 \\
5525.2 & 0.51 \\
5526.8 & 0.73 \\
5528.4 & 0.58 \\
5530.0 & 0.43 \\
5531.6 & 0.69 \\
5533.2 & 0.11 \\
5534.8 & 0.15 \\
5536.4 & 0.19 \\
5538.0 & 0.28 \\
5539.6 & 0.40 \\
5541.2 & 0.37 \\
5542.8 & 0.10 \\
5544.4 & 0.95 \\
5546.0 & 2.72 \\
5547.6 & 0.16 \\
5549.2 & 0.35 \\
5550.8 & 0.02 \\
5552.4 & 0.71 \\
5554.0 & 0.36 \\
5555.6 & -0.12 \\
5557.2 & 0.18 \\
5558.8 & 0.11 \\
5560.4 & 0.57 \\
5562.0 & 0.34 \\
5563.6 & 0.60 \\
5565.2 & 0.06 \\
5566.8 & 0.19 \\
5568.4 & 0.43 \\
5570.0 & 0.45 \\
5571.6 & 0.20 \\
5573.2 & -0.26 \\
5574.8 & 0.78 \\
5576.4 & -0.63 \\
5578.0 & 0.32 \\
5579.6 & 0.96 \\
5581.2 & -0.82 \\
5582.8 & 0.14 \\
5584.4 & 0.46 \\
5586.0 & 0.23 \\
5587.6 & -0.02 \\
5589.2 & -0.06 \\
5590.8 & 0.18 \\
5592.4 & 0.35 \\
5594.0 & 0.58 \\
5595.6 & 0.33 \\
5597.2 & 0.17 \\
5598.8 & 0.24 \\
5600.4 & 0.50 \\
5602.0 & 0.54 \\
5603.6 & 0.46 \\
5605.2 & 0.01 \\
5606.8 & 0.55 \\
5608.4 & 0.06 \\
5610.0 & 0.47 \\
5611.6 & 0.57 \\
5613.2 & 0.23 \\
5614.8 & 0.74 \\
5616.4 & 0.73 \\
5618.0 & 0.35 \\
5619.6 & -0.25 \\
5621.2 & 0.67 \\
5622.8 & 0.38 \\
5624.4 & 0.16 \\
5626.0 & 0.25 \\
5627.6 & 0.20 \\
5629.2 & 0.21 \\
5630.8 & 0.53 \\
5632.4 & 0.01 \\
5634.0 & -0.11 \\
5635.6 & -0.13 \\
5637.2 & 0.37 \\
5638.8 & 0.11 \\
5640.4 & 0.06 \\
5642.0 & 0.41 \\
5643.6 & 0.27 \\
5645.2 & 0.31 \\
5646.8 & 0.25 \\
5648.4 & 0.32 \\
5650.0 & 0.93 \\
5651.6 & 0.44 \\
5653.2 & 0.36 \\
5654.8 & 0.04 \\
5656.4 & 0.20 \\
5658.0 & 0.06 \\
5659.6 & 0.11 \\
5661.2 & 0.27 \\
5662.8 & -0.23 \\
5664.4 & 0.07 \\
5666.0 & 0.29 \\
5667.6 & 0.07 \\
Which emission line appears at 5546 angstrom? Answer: [O III] 5007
